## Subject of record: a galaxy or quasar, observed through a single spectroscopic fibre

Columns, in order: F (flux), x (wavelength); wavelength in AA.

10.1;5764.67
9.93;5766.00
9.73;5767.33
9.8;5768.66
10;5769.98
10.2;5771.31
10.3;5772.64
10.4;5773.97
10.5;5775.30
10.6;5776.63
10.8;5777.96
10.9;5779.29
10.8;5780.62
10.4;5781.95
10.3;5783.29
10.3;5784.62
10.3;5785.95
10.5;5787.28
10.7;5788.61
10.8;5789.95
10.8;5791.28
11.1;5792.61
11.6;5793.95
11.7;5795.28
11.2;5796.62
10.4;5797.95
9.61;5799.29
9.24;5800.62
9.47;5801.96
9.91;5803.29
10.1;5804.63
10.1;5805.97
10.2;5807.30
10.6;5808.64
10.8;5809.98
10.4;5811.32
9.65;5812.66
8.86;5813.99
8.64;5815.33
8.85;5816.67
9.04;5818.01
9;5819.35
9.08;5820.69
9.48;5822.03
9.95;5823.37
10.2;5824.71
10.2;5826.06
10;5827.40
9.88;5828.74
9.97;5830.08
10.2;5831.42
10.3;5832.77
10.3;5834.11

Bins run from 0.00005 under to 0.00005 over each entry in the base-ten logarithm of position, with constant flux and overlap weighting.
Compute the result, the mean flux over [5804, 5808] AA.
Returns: 10.1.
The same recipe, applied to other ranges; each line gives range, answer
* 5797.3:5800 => 9.99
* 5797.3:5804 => 9.72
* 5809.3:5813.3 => 10.3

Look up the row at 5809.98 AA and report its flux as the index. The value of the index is 10.8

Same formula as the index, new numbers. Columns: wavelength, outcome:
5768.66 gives 9.8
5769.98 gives 10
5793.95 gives 11.6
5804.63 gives 10.1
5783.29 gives 10.3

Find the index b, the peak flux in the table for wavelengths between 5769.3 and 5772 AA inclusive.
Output 10.2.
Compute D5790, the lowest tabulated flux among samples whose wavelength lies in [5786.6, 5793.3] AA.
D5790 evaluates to 10.5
